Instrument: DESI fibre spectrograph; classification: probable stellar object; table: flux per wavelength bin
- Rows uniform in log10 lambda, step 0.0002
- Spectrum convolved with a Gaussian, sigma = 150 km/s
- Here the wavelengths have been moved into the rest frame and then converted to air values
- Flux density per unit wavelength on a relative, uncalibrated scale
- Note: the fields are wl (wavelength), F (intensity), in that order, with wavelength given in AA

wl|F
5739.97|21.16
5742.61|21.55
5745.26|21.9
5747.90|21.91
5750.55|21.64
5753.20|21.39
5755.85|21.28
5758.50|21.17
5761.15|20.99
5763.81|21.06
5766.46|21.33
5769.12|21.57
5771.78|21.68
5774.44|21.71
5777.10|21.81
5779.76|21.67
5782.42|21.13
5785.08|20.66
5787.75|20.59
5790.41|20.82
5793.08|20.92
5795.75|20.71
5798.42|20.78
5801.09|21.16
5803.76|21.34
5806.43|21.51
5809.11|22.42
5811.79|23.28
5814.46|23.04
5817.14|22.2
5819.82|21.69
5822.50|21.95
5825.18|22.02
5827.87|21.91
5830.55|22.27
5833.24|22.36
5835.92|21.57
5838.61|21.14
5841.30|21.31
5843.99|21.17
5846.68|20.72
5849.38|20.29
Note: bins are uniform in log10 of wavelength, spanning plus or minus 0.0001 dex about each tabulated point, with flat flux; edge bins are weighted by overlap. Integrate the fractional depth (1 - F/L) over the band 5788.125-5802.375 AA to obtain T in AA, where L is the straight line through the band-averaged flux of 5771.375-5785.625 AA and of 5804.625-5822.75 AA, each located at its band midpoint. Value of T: 0.7 AA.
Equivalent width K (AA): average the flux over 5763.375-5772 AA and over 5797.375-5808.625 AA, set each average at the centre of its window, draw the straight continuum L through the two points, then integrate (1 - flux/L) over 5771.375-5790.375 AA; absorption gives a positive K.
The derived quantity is 0.1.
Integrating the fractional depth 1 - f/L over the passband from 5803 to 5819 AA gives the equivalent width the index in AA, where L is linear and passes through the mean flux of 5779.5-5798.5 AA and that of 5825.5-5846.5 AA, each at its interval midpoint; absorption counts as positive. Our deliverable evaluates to -0.81 AA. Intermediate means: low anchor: 20.9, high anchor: 21.6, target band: 22.3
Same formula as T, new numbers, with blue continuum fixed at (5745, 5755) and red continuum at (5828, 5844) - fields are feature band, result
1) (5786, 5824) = 0.2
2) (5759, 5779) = 0.2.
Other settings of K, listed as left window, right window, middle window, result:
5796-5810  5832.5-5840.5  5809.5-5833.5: -0.9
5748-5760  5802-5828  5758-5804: 1.2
